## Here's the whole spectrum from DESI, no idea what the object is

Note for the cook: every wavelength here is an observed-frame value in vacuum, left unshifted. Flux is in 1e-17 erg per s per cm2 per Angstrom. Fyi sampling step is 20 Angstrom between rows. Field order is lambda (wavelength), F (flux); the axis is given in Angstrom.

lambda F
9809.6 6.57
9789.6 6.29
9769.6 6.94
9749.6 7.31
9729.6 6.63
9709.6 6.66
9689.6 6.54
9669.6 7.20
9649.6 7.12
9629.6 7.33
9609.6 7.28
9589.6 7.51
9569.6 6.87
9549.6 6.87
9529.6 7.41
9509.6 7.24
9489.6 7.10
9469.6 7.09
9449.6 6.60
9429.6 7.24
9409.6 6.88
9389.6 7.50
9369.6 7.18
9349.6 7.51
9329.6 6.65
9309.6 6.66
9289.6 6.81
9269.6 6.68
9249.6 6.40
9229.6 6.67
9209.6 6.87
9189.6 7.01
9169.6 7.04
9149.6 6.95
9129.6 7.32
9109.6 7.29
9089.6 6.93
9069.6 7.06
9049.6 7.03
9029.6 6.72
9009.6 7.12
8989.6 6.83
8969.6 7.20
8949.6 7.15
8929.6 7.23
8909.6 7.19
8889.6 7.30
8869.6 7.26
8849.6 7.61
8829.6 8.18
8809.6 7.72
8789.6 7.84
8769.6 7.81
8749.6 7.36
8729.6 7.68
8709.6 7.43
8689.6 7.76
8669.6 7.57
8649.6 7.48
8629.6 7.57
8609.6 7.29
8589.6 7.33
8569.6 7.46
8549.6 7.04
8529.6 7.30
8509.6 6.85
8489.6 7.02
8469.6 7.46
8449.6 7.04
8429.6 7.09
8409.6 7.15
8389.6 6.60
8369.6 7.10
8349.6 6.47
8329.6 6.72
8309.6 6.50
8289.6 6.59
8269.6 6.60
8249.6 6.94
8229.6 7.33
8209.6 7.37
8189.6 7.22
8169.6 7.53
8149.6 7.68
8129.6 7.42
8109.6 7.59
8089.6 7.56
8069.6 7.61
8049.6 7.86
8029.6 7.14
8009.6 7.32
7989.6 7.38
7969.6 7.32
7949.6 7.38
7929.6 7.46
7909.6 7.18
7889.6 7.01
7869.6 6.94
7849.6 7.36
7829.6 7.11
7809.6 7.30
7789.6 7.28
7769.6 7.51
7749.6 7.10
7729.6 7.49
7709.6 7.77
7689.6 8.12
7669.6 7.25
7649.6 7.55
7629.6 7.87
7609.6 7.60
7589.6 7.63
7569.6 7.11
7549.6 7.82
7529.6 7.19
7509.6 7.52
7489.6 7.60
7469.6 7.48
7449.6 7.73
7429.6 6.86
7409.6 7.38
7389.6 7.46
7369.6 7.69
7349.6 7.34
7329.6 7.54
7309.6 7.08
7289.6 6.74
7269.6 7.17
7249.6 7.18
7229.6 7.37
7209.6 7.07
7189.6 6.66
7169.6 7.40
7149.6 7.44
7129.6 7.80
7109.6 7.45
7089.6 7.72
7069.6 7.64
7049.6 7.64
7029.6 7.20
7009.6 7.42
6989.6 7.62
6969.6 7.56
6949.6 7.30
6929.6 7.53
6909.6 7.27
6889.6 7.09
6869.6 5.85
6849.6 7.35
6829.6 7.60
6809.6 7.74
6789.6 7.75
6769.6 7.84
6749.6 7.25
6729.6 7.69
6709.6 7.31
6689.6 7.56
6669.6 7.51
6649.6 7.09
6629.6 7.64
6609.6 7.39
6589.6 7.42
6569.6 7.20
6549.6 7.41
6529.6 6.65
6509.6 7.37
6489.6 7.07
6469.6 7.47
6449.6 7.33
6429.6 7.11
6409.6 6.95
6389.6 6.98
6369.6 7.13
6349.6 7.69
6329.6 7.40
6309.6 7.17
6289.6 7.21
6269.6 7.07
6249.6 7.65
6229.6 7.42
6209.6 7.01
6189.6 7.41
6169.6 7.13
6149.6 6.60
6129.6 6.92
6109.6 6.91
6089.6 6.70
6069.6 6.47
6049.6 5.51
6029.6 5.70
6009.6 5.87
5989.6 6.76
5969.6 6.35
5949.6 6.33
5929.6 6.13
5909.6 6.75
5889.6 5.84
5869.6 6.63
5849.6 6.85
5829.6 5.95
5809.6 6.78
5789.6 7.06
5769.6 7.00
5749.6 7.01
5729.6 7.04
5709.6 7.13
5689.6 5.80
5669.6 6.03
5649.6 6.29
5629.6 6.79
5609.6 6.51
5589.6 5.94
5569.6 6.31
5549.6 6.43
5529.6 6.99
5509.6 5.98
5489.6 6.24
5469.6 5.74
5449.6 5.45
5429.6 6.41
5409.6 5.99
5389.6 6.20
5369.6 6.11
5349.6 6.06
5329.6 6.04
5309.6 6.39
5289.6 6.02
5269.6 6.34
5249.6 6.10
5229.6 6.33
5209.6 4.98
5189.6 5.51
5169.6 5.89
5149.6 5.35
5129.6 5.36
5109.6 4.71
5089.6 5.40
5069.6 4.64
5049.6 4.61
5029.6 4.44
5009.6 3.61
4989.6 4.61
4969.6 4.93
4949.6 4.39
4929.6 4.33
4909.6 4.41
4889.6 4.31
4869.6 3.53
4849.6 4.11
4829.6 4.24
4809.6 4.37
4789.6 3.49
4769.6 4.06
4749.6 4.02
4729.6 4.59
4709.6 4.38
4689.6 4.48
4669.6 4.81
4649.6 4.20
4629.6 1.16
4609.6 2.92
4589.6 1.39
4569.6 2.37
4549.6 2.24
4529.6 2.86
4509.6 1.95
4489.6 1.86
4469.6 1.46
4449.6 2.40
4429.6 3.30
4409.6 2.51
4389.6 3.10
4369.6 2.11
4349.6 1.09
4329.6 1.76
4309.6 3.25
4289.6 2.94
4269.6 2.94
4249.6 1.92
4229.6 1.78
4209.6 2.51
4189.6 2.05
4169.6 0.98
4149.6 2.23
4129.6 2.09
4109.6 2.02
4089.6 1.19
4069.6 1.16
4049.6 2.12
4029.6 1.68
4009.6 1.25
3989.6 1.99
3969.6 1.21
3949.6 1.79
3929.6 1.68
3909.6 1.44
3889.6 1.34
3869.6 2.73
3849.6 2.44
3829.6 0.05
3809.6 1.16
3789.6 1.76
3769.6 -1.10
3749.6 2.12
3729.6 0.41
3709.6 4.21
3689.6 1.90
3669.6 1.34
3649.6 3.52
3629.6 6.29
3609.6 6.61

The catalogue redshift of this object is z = 0.17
